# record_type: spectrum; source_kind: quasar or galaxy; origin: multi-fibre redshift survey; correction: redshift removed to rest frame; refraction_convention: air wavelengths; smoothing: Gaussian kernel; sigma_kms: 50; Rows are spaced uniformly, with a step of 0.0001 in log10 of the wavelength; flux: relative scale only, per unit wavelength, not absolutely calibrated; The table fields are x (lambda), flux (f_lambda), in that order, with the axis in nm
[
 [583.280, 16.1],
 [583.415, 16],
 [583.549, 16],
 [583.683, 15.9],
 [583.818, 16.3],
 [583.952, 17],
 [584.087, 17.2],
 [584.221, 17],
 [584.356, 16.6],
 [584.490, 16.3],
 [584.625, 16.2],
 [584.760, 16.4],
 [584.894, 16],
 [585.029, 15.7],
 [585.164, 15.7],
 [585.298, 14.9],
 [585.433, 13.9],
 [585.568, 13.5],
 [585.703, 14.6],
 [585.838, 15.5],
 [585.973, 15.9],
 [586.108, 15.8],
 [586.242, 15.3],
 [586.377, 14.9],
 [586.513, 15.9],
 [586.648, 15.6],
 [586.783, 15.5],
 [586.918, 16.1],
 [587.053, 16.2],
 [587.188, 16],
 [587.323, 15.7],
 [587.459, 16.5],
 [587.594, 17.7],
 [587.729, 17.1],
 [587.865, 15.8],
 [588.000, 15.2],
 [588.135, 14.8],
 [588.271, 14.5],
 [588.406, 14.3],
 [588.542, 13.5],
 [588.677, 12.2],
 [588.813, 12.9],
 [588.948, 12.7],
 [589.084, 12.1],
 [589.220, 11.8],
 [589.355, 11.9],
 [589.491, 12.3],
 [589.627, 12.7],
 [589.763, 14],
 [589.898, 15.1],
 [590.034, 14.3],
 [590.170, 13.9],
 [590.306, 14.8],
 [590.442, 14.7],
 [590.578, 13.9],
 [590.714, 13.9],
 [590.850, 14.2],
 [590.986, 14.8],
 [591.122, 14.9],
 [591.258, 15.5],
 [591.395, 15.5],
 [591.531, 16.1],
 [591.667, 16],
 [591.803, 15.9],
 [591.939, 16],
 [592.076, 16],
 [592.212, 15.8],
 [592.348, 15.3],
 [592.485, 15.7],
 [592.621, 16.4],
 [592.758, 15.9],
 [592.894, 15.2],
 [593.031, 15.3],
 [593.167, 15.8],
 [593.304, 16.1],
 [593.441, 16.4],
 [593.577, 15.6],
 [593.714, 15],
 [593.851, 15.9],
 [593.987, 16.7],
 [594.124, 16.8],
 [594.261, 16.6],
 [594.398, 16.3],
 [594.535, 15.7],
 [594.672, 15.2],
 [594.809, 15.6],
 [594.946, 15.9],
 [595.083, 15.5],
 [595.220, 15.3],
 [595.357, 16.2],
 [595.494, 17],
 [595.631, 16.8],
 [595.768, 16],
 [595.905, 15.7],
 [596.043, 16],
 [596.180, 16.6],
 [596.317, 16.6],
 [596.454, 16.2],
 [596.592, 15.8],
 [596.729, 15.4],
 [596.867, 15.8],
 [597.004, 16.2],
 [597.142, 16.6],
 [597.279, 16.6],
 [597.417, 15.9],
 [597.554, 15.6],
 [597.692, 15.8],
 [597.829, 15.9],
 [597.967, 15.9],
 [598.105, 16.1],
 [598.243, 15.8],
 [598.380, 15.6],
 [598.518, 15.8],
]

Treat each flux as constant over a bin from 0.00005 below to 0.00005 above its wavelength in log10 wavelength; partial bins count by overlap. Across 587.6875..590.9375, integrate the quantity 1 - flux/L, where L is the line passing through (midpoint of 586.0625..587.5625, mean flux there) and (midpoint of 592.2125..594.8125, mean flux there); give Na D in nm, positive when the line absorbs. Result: 0.41 nm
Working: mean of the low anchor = 15.8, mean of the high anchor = 15.9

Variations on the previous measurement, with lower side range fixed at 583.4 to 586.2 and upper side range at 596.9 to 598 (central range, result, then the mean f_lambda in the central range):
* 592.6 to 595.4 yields 0.024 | 15.9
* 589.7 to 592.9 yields 0.158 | 15.2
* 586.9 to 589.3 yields 0.182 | 14.7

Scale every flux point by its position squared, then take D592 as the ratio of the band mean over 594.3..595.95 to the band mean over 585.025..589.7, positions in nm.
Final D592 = 1.12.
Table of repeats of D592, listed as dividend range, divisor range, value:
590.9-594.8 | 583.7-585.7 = 1.02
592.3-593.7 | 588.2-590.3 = 1.20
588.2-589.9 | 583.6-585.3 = 0.81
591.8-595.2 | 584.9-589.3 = 1.08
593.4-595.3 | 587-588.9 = 1.07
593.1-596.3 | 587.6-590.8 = 1.17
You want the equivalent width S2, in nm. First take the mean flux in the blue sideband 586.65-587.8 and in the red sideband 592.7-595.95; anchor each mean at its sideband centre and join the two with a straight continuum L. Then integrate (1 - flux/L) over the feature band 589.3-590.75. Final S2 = 0.21 nm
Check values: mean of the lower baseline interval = 16.3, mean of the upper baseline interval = 15.9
